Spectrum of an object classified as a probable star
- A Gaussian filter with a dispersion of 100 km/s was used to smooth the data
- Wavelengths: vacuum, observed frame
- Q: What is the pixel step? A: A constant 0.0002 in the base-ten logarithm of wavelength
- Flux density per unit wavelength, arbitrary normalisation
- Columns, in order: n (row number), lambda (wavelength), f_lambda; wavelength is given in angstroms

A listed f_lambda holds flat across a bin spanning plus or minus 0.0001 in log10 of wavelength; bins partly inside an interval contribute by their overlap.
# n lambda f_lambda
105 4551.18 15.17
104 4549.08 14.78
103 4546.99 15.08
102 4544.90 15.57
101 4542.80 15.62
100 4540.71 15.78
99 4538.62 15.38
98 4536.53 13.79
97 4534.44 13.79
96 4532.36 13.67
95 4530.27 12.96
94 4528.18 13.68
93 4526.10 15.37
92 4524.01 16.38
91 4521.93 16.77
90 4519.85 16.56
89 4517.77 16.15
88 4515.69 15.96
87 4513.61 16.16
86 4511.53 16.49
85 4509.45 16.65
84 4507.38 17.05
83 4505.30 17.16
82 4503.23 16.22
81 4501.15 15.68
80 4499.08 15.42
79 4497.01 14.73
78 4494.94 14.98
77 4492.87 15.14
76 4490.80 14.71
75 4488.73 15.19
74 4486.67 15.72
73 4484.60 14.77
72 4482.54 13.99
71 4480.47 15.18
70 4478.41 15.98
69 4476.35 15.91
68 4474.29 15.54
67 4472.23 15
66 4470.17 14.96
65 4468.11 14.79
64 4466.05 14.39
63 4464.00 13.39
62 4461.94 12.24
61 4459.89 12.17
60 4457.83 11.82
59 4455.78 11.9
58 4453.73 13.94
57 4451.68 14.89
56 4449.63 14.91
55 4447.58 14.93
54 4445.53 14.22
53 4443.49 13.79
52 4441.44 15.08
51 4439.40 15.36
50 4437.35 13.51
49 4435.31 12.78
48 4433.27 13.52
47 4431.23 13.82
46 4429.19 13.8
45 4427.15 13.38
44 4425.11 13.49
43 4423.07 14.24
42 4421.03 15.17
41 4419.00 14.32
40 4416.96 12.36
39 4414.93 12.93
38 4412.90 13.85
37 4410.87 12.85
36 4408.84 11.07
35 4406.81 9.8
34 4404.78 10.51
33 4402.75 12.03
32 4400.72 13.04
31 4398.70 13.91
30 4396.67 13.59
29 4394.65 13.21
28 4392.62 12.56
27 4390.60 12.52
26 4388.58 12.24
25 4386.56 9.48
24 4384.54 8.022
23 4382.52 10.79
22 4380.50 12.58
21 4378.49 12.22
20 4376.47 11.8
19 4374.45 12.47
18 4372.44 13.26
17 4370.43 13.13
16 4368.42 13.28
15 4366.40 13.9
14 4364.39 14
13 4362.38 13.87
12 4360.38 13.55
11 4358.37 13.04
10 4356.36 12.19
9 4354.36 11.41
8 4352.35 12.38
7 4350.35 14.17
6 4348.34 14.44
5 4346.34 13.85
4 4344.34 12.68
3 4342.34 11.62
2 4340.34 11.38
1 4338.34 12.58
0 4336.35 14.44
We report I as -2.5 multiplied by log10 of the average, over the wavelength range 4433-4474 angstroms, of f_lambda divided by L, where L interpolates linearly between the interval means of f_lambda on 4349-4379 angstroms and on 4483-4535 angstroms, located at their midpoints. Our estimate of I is 0.05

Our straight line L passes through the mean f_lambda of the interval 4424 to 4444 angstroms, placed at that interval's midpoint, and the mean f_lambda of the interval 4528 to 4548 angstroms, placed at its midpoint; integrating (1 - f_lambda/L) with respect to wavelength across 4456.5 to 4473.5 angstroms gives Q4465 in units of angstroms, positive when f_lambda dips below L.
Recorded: 0.58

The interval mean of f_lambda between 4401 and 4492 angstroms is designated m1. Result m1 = 13.8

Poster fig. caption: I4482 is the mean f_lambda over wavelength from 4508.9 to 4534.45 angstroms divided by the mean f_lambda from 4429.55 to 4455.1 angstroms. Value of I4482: 1.09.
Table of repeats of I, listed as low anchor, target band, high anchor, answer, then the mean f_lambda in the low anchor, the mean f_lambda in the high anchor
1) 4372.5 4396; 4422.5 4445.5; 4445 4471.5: -0.07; 11.7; 13.7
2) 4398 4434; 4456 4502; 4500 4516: 0.06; 13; 16.4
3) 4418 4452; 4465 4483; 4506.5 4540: -0.03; 14.2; 15.4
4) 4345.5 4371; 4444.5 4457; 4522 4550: 0.00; 13.3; 14.8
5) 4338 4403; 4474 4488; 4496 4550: -0.04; 12.6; 15.5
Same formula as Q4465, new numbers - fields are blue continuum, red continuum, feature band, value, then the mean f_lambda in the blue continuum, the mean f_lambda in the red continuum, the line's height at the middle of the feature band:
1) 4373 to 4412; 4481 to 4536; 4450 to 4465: 0.9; 11.8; 15.4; 13.8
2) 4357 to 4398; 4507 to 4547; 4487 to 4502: -0.4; 12.5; 15.4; 14.8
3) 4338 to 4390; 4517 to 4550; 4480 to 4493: -0.5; 12.5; 15.1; 14.4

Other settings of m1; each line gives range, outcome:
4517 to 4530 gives 15.6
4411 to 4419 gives 13.2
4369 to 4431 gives 12.5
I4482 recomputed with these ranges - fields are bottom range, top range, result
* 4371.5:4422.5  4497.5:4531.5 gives 1.29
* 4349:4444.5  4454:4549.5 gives 1.17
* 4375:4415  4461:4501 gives 1.25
